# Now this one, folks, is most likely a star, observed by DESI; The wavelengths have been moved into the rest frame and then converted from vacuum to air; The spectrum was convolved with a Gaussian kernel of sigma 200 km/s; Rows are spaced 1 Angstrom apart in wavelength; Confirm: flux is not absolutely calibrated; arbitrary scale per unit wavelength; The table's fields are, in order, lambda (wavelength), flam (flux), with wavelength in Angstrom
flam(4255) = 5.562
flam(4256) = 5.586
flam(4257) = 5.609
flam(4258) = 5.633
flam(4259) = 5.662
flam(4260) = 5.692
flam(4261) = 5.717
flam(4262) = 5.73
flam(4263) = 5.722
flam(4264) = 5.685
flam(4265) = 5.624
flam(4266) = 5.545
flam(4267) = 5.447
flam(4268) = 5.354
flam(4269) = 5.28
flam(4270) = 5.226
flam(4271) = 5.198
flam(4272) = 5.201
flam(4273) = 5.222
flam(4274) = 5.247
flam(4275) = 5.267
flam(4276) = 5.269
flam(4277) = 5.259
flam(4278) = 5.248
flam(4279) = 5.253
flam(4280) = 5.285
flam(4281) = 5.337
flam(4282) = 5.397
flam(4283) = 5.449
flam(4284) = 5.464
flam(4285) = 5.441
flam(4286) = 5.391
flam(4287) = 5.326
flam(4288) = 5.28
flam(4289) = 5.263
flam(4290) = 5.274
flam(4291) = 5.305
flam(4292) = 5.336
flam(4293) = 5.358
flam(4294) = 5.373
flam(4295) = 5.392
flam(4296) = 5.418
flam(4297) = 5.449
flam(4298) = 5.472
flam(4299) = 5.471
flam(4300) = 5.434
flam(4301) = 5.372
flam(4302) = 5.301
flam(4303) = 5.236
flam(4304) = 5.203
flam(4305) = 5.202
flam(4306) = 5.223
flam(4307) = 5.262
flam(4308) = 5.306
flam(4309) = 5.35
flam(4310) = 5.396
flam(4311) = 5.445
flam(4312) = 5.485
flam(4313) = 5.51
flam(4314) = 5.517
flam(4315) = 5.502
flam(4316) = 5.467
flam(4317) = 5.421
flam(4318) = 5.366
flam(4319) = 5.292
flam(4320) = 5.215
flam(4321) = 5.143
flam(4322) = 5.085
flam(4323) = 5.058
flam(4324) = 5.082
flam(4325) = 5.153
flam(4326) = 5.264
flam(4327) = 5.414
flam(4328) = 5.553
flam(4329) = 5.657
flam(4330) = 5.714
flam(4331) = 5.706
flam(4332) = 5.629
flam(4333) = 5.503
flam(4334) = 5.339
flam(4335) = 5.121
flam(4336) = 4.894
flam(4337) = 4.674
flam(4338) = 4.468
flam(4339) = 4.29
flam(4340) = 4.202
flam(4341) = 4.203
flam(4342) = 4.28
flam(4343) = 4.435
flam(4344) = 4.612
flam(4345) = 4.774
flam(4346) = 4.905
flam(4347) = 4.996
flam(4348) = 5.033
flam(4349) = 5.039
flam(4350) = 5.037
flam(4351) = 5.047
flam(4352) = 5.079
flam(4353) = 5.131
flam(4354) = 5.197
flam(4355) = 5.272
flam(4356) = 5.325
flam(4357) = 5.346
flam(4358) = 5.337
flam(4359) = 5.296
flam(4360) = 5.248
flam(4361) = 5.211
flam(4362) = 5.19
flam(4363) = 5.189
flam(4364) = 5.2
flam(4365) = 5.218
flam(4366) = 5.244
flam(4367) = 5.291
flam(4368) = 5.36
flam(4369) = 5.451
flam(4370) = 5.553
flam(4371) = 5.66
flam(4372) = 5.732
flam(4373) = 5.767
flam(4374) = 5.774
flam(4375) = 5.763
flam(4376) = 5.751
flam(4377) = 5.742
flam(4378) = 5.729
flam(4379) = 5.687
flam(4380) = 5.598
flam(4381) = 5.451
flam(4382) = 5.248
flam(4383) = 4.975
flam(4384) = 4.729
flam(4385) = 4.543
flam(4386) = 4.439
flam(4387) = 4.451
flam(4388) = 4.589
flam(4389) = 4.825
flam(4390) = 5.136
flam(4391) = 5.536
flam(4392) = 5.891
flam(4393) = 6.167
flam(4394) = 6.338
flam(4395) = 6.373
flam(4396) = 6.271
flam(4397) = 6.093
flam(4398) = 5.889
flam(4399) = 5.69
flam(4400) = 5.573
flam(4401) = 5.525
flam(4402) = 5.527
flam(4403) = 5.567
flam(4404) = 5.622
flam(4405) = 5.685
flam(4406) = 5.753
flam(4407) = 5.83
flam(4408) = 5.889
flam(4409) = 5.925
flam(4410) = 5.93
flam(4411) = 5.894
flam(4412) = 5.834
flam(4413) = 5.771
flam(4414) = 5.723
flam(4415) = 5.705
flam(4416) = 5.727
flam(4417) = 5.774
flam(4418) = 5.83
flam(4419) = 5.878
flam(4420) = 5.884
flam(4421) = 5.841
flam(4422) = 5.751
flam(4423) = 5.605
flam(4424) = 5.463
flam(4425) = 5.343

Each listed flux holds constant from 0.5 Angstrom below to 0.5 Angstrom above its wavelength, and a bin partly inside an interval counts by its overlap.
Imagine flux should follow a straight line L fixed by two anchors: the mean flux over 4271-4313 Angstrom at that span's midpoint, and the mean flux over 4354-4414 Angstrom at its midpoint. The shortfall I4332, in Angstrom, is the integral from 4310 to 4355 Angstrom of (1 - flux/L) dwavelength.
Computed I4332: 2.42 Angstrom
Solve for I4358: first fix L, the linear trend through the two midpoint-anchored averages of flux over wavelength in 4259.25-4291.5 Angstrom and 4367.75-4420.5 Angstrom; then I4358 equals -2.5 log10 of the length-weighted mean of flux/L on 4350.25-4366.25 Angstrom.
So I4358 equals 0.065 mag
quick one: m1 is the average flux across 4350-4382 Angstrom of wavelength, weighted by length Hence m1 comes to 5.41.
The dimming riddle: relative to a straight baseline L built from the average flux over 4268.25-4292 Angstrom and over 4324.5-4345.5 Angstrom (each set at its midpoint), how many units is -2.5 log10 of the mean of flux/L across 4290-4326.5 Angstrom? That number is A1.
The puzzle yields -0.04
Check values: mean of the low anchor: 5.3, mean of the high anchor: 4.99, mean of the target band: 5.33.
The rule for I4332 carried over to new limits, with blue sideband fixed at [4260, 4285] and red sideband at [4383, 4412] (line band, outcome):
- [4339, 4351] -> 1.77 Angstrom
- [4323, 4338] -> 0.48 Angstrom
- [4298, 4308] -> 0.24 Angstrom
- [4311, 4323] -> 0.22 Angstrom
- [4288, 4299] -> 0.12 Angstrom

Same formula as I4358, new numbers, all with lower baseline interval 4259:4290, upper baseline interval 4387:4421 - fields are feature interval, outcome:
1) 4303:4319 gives 0.02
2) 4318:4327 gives 0.07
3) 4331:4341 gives 0.13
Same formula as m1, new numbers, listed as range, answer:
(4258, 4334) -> 5.39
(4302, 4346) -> 5.15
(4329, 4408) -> 5.3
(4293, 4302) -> 5.41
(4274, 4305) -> 5.34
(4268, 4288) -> 5.3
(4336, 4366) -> 4.94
